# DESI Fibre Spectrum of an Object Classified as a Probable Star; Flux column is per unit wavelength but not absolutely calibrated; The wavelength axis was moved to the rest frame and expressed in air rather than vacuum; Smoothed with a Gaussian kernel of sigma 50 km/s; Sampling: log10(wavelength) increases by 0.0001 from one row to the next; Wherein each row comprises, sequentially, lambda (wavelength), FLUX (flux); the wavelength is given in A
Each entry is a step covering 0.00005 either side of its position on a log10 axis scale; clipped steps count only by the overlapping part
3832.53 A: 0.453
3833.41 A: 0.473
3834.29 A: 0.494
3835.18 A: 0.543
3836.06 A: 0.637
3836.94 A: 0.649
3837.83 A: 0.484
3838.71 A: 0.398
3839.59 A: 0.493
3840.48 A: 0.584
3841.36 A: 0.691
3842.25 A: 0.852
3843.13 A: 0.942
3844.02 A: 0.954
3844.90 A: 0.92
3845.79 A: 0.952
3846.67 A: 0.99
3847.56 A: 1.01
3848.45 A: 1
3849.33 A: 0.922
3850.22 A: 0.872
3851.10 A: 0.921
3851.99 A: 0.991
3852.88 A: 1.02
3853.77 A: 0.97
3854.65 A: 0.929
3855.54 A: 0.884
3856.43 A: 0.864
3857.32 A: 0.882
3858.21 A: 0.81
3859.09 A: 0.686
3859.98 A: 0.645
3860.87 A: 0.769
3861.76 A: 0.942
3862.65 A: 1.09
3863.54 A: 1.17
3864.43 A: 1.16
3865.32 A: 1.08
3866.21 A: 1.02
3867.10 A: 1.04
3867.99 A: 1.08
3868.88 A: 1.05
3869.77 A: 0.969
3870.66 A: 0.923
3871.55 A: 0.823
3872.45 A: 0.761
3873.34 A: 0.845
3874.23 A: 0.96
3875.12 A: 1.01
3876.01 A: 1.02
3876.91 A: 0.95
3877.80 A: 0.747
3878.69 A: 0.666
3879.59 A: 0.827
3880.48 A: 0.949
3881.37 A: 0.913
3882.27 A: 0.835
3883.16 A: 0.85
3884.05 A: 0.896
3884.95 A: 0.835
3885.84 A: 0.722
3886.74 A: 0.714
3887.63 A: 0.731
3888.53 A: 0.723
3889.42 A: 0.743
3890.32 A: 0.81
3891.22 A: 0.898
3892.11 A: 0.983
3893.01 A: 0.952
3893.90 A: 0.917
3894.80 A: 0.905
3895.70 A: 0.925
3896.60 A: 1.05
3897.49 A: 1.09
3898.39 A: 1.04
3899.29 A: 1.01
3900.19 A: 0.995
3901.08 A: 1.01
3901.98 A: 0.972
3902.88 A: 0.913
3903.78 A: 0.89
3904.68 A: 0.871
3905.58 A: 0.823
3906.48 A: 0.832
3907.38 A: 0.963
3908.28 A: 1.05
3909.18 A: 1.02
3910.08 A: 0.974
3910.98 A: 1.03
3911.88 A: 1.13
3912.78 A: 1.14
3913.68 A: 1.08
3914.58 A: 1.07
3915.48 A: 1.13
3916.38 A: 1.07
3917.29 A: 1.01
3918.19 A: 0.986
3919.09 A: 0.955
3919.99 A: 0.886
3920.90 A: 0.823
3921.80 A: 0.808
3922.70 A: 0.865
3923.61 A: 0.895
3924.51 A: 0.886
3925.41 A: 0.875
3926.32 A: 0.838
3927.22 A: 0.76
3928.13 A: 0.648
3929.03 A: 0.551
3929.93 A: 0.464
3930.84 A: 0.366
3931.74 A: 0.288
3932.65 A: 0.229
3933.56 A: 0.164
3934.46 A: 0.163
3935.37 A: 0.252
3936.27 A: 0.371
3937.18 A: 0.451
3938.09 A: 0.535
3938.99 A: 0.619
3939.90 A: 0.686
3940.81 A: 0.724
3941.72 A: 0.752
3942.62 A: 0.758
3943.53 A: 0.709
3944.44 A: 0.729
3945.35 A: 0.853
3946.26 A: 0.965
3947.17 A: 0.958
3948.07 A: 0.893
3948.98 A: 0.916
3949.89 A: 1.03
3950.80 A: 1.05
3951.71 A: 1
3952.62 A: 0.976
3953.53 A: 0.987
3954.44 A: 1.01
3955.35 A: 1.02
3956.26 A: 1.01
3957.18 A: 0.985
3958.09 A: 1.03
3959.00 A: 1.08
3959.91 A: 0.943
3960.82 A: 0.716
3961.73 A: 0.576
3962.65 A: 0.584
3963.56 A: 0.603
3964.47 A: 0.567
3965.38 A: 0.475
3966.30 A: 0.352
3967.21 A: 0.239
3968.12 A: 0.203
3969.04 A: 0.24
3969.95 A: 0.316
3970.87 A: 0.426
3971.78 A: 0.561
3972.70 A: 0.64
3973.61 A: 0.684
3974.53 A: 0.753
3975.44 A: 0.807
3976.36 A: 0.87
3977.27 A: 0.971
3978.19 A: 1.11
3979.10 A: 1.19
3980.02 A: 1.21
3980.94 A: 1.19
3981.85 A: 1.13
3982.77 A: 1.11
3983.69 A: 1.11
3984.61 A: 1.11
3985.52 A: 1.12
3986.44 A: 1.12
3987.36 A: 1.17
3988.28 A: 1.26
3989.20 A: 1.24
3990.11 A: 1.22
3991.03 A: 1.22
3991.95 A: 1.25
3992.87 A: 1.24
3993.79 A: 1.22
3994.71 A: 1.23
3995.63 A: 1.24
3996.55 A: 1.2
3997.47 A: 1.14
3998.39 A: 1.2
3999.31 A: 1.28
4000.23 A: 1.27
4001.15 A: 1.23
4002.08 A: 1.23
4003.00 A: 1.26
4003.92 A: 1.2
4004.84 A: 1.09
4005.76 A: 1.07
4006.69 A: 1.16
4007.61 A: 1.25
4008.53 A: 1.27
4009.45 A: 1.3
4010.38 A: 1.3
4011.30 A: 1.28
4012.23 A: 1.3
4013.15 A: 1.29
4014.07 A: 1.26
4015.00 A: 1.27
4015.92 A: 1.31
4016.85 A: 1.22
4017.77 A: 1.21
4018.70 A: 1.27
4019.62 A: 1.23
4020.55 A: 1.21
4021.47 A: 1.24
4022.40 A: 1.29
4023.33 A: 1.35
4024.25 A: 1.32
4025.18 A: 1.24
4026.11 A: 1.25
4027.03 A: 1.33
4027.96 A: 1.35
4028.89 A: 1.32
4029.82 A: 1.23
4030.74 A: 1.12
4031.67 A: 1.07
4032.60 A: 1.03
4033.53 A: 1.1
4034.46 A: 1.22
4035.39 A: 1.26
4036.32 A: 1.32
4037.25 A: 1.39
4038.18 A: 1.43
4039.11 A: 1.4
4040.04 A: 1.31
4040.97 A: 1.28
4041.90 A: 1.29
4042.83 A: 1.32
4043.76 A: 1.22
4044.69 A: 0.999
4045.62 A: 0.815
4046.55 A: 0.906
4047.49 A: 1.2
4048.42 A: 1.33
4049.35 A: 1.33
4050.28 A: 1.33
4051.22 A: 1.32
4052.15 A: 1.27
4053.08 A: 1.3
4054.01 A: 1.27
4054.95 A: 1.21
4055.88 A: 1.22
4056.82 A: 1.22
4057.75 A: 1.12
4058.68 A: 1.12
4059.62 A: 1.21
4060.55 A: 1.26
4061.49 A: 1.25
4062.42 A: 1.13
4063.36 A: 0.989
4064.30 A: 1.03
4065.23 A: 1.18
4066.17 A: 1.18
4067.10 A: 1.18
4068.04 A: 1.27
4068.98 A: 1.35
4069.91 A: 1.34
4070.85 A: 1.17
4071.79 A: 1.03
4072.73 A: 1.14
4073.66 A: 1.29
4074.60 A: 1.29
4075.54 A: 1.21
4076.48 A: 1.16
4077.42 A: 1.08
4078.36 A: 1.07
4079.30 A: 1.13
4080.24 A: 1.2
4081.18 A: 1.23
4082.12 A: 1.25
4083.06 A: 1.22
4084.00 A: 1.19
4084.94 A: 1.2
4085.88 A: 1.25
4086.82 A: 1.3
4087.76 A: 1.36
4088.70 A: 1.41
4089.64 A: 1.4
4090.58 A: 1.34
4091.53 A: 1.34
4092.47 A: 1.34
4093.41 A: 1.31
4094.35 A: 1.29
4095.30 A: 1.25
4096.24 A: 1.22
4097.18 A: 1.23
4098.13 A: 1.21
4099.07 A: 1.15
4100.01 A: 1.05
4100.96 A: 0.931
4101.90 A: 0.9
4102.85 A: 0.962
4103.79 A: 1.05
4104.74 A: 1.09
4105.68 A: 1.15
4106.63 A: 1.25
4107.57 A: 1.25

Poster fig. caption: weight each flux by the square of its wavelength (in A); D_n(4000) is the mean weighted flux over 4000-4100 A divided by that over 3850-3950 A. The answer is 1.56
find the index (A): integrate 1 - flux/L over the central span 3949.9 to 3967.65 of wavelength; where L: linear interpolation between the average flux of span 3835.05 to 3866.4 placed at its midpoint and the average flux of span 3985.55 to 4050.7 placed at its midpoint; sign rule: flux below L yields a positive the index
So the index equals 4.7 A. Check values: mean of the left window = 0.856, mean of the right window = 1.23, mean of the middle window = 0.806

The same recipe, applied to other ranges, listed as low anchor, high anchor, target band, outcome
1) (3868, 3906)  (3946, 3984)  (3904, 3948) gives 4.5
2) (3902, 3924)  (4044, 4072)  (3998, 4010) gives -1.2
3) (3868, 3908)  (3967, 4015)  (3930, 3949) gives 7.8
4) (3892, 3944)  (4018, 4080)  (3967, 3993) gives 2.2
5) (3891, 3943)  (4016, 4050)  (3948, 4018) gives 3.3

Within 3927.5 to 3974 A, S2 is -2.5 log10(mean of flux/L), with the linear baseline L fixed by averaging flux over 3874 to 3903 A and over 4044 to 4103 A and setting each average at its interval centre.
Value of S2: 0.458 mag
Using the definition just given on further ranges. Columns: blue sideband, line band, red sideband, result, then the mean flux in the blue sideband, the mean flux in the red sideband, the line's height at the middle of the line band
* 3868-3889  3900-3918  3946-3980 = -0.20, 0.862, 0.781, 0.833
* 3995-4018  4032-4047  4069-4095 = 0.03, 1.23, 1.24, 1.24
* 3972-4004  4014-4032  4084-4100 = -0.07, 1.12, 1.28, 1.17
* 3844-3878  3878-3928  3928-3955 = -0.15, 0.941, 0.672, 0.801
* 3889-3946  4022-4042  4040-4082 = -0.14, 0.812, 1.19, 1.12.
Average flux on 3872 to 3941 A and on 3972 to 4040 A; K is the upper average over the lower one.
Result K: 1.45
